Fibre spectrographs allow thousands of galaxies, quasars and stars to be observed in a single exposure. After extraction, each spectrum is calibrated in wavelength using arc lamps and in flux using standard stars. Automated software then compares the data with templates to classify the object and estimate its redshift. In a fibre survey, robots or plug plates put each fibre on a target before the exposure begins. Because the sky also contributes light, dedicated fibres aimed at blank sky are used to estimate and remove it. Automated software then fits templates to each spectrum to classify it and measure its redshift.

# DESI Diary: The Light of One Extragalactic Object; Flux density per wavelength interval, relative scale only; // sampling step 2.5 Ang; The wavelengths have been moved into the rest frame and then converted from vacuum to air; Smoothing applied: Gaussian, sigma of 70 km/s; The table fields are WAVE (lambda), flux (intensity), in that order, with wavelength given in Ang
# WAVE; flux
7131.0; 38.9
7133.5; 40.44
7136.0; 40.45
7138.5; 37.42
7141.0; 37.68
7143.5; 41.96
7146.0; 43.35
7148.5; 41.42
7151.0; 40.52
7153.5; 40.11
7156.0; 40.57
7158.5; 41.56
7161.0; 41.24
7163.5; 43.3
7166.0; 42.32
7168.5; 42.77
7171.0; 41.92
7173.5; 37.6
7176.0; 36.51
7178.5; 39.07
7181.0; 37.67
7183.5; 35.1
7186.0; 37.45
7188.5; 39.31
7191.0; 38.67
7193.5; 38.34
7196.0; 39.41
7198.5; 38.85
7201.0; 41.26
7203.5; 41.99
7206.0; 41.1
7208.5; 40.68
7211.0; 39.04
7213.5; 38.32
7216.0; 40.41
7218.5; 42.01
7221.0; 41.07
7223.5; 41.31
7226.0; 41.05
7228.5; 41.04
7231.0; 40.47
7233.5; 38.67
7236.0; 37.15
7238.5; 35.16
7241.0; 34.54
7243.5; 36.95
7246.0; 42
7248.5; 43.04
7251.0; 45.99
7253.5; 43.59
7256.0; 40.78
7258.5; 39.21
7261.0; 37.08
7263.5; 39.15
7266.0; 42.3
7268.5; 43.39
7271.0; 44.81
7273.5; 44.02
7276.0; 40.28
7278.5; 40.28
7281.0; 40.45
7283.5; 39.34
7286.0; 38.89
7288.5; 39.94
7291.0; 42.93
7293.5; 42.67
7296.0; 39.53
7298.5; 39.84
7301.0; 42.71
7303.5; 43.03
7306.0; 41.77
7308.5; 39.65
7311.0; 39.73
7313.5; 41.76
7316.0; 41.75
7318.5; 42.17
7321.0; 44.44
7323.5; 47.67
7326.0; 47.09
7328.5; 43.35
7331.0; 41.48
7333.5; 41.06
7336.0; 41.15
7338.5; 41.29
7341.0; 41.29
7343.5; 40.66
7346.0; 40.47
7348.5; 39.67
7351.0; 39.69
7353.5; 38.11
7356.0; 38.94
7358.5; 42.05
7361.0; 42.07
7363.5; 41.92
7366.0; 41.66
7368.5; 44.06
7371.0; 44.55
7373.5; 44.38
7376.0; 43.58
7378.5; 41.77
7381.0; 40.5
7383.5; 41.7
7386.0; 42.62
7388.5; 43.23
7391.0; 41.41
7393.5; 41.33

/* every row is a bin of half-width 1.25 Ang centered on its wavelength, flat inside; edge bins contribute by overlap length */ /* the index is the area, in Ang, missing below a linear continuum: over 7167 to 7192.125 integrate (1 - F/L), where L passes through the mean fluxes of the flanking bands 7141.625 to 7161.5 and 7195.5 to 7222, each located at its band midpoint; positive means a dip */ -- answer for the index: 1.3 Ang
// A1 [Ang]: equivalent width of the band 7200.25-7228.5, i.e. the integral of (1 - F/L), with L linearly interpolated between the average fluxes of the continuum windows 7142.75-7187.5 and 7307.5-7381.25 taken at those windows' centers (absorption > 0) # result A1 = -0.04 Ang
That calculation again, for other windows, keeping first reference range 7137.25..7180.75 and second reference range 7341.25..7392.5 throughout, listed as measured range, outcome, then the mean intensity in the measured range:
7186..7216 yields 0.8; 39.7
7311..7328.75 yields -1.0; 43.8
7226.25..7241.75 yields 1.0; 38.2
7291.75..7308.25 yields -0.1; 41.5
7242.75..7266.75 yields 0.0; 41.1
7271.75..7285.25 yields 0.1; 40.9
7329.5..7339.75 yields 0.0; 41.3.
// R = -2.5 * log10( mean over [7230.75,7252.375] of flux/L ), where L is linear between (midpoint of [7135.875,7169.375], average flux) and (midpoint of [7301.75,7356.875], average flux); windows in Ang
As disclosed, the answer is 0.056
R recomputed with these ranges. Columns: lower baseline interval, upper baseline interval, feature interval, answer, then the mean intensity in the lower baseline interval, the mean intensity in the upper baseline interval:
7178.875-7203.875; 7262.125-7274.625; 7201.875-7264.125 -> 0.02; 38.7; 42.7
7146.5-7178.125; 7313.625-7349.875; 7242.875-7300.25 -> 0.02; 40.8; 42.4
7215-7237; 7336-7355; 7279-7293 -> 0.00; 40.4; 40.2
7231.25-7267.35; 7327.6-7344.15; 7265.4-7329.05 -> -0.04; 39.7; 41.5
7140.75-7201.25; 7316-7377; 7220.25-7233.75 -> 0.00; 39.9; 42.2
